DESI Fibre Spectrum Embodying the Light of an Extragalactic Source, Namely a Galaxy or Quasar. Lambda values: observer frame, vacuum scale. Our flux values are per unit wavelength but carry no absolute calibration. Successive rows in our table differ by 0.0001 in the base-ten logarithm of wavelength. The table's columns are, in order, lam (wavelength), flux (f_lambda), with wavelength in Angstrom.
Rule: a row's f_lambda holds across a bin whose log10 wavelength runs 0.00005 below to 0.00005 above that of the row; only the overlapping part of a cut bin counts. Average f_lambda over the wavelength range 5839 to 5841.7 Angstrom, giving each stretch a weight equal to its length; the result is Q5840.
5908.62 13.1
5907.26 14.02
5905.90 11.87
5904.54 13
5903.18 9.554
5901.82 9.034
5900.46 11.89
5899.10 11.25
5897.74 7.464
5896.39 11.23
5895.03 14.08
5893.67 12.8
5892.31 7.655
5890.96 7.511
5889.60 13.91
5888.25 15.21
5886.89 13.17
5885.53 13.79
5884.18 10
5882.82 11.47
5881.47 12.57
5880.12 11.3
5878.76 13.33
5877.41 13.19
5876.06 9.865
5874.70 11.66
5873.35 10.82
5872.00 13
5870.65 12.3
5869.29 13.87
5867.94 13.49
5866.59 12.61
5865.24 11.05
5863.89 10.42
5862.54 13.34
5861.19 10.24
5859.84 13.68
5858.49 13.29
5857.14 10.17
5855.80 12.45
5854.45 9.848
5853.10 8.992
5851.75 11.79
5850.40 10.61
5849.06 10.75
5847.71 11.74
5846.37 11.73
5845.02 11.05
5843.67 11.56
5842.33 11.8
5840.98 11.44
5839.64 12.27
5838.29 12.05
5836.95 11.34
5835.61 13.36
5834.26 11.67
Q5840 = 11.8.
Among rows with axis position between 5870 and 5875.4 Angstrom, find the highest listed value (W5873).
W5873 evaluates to 13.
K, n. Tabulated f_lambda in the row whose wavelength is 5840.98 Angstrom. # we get 11.44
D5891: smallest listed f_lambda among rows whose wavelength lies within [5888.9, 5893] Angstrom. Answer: 7.511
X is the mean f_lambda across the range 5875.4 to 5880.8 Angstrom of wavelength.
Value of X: 11.9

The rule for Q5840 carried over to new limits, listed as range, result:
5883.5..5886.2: 11.9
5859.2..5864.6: 11.9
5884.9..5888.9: 14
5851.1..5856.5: 10.8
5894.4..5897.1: 12.6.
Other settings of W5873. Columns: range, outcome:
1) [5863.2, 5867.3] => 12.61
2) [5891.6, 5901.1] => 14.08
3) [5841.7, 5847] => 11.8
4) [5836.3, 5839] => 12.05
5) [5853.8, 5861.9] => 13.68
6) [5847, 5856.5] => 12.45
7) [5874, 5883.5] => 13.33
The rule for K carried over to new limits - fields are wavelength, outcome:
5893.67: 12.8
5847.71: 11.74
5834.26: 11.67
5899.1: 11.25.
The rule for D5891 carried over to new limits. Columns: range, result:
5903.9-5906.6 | 11.87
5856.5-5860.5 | 10.17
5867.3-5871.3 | 12.3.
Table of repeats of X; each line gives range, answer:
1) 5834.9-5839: 12.2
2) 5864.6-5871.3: 12.7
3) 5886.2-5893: 11.5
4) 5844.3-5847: 11.4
